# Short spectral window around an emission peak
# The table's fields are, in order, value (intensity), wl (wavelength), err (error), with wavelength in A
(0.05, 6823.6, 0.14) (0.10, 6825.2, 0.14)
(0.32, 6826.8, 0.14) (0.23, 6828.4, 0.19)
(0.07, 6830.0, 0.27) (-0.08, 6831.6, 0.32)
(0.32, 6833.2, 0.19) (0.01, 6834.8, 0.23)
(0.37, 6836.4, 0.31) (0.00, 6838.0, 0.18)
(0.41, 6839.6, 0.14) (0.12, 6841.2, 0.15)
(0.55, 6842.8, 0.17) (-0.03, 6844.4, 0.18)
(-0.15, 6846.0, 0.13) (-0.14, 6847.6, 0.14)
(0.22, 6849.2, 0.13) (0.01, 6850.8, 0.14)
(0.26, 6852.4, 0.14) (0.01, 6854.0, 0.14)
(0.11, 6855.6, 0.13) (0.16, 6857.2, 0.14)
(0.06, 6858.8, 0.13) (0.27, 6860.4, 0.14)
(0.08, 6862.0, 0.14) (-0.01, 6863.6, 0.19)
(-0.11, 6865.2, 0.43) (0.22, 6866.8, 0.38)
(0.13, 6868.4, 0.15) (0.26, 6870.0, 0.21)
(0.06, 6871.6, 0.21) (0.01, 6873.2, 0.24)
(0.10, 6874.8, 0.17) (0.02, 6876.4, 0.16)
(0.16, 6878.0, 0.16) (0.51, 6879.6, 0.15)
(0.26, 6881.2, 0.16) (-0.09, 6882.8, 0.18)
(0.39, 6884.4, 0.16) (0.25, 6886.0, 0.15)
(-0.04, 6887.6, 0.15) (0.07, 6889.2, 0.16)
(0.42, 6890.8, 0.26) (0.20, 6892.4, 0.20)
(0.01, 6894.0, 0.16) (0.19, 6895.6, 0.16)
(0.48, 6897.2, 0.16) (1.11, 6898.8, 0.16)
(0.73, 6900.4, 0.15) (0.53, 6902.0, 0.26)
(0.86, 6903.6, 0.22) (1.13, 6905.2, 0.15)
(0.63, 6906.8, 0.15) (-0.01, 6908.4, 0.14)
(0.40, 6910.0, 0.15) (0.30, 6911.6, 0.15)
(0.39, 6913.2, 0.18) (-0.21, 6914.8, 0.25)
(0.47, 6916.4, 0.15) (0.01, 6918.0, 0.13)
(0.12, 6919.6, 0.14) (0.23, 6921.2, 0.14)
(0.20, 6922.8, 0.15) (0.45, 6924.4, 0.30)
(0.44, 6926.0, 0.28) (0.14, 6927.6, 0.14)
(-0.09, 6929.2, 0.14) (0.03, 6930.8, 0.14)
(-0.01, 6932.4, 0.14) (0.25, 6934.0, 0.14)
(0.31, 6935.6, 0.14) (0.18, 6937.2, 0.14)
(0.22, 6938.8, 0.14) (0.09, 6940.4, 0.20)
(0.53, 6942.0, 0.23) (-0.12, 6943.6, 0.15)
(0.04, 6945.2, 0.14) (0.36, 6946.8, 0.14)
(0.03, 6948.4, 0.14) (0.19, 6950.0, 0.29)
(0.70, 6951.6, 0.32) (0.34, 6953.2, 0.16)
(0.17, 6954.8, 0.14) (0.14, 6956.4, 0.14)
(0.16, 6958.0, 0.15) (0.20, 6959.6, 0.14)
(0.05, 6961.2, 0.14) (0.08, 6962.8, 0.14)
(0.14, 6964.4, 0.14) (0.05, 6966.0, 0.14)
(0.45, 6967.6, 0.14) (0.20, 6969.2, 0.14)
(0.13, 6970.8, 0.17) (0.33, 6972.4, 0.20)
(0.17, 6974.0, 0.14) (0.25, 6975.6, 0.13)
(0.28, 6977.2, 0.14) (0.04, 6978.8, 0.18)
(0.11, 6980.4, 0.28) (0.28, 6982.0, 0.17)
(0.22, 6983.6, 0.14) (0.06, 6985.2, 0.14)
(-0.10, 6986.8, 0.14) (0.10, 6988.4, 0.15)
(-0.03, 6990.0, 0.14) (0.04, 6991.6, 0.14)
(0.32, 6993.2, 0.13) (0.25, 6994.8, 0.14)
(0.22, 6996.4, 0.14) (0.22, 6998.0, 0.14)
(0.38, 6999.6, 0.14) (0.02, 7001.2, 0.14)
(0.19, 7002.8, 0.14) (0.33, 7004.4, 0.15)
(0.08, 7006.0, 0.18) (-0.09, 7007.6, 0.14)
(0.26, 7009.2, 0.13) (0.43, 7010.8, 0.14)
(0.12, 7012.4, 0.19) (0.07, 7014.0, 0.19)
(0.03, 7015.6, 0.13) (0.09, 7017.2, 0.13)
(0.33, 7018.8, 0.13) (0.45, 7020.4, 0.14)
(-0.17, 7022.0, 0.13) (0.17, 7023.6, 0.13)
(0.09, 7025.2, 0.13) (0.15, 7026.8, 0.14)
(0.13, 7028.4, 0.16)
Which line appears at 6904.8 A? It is [O II]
